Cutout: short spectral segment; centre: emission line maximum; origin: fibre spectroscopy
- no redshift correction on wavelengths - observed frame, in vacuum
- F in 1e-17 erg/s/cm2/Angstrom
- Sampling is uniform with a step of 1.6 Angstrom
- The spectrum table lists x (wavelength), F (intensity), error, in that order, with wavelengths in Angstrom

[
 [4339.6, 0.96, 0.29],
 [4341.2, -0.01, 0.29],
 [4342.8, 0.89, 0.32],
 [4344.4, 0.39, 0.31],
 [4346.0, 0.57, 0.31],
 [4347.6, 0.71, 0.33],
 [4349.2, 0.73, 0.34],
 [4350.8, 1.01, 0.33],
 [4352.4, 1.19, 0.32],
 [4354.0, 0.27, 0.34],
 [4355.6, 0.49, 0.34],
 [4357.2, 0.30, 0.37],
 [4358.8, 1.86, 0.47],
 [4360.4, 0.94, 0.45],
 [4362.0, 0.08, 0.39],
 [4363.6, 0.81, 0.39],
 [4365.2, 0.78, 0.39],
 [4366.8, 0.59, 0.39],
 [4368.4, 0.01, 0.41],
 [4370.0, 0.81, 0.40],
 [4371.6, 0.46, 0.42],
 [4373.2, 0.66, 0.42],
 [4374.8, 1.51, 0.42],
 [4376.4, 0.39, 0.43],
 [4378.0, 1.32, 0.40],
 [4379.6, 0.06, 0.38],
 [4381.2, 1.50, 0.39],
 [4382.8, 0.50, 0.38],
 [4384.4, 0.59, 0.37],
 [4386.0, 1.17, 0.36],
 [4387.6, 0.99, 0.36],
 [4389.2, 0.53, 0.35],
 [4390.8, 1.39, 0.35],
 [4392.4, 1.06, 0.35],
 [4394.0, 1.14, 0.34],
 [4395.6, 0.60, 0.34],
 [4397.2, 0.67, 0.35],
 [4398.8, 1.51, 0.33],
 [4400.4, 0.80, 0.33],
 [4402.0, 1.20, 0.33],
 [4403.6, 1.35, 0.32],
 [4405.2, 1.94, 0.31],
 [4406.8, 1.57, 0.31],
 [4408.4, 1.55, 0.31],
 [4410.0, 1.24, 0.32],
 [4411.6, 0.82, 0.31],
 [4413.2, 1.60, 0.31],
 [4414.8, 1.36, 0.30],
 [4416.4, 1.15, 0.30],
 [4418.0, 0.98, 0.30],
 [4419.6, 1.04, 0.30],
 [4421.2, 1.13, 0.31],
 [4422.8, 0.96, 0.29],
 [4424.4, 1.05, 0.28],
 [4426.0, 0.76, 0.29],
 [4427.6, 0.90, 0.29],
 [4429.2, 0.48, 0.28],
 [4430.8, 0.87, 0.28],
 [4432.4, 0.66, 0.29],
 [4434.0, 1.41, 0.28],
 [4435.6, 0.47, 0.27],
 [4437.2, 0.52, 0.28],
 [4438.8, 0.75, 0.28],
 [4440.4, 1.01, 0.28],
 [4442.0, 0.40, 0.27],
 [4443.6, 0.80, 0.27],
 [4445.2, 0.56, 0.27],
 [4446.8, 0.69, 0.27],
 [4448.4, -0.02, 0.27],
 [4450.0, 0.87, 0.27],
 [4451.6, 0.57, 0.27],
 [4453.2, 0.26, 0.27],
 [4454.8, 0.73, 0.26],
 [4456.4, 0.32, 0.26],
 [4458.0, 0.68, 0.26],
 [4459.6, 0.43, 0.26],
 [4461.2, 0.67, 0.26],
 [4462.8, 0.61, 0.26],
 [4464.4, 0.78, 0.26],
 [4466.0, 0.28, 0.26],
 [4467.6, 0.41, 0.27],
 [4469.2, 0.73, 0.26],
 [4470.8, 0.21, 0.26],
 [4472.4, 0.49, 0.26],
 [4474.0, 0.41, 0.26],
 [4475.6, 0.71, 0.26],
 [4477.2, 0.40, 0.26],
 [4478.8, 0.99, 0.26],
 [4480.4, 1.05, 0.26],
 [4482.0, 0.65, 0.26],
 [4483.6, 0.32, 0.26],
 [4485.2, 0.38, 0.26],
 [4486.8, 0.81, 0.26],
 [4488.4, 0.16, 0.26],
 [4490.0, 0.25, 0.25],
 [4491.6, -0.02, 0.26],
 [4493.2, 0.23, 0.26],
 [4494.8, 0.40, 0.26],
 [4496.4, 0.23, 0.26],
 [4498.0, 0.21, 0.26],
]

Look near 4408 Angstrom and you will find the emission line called C III]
